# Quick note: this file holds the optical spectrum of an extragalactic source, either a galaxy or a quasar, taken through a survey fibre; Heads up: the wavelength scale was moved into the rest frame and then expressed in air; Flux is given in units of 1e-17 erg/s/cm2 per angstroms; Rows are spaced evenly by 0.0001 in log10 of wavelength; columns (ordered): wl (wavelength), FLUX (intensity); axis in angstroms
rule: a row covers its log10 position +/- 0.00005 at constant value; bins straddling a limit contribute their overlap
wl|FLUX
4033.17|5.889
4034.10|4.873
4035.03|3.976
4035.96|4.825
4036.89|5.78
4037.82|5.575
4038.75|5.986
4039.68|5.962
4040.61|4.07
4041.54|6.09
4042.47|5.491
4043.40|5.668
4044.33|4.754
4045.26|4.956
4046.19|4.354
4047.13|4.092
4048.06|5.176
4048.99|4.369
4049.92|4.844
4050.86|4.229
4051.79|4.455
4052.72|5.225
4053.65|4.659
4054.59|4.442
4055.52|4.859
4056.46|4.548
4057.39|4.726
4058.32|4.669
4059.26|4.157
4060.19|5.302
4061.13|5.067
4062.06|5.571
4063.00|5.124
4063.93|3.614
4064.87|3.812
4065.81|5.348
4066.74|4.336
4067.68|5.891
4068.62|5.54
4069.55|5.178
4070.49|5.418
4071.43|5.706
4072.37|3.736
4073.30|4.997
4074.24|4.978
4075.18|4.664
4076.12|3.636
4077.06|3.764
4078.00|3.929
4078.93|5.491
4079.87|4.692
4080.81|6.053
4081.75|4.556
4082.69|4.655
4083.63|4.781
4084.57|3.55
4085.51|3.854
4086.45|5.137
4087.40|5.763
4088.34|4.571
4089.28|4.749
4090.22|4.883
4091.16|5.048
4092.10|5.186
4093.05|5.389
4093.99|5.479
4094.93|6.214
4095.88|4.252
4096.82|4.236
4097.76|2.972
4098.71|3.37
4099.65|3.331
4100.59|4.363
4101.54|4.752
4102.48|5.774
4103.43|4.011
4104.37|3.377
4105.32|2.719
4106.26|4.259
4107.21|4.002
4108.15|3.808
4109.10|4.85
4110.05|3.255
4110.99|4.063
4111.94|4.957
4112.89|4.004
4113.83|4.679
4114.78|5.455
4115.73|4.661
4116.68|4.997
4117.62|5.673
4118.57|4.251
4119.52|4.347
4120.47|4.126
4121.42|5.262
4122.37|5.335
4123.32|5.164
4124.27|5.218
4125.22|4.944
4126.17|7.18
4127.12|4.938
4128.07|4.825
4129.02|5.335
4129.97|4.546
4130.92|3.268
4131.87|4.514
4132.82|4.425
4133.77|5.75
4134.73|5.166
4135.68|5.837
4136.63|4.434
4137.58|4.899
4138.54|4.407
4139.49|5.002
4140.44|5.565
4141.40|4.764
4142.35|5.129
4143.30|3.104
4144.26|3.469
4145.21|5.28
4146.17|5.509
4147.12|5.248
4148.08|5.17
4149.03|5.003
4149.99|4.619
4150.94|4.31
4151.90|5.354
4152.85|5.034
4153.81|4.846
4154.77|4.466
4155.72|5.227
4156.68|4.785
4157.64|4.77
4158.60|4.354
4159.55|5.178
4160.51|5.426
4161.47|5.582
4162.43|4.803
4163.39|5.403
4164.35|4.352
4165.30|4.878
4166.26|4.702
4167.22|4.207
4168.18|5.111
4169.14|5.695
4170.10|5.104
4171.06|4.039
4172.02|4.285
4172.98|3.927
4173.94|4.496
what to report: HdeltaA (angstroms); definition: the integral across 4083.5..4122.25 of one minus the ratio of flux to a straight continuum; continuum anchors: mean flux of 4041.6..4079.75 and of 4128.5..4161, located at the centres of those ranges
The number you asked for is 2.4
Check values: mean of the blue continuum 4.78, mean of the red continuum 4.83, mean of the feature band 4.5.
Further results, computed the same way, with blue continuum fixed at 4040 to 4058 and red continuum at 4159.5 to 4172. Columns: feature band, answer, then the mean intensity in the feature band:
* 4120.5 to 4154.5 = -0.20 angstroms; 4.92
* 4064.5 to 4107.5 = 1.94 angstroms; 4.62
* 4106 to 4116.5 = 1.05 angstroms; 4.38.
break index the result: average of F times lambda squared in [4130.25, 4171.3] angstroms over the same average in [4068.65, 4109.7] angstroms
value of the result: 1.09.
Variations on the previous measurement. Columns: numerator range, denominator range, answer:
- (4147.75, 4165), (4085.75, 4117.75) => 1.12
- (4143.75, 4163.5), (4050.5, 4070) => 1.07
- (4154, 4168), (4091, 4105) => 1.12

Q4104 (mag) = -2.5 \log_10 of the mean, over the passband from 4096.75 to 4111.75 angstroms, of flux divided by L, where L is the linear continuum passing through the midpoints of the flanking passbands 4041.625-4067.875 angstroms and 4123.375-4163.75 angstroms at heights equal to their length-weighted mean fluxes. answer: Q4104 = 0.22 mag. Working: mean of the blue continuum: 4.78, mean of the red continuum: 4.93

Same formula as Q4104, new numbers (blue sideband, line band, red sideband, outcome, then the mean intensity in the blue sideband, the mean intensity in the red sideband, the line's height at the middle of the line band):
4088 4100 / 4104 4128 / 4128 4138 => 0.02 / 4.6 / 4.82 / 4.73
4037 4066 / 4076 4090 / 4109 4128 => 0.05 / 4.88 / 4.87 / 4.88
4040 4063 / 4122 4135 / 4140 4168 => -0.04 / 4.84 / 4.85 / 4.85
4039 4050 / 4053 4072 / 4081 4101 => -0.01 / 5.01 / 4.61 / 4.86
